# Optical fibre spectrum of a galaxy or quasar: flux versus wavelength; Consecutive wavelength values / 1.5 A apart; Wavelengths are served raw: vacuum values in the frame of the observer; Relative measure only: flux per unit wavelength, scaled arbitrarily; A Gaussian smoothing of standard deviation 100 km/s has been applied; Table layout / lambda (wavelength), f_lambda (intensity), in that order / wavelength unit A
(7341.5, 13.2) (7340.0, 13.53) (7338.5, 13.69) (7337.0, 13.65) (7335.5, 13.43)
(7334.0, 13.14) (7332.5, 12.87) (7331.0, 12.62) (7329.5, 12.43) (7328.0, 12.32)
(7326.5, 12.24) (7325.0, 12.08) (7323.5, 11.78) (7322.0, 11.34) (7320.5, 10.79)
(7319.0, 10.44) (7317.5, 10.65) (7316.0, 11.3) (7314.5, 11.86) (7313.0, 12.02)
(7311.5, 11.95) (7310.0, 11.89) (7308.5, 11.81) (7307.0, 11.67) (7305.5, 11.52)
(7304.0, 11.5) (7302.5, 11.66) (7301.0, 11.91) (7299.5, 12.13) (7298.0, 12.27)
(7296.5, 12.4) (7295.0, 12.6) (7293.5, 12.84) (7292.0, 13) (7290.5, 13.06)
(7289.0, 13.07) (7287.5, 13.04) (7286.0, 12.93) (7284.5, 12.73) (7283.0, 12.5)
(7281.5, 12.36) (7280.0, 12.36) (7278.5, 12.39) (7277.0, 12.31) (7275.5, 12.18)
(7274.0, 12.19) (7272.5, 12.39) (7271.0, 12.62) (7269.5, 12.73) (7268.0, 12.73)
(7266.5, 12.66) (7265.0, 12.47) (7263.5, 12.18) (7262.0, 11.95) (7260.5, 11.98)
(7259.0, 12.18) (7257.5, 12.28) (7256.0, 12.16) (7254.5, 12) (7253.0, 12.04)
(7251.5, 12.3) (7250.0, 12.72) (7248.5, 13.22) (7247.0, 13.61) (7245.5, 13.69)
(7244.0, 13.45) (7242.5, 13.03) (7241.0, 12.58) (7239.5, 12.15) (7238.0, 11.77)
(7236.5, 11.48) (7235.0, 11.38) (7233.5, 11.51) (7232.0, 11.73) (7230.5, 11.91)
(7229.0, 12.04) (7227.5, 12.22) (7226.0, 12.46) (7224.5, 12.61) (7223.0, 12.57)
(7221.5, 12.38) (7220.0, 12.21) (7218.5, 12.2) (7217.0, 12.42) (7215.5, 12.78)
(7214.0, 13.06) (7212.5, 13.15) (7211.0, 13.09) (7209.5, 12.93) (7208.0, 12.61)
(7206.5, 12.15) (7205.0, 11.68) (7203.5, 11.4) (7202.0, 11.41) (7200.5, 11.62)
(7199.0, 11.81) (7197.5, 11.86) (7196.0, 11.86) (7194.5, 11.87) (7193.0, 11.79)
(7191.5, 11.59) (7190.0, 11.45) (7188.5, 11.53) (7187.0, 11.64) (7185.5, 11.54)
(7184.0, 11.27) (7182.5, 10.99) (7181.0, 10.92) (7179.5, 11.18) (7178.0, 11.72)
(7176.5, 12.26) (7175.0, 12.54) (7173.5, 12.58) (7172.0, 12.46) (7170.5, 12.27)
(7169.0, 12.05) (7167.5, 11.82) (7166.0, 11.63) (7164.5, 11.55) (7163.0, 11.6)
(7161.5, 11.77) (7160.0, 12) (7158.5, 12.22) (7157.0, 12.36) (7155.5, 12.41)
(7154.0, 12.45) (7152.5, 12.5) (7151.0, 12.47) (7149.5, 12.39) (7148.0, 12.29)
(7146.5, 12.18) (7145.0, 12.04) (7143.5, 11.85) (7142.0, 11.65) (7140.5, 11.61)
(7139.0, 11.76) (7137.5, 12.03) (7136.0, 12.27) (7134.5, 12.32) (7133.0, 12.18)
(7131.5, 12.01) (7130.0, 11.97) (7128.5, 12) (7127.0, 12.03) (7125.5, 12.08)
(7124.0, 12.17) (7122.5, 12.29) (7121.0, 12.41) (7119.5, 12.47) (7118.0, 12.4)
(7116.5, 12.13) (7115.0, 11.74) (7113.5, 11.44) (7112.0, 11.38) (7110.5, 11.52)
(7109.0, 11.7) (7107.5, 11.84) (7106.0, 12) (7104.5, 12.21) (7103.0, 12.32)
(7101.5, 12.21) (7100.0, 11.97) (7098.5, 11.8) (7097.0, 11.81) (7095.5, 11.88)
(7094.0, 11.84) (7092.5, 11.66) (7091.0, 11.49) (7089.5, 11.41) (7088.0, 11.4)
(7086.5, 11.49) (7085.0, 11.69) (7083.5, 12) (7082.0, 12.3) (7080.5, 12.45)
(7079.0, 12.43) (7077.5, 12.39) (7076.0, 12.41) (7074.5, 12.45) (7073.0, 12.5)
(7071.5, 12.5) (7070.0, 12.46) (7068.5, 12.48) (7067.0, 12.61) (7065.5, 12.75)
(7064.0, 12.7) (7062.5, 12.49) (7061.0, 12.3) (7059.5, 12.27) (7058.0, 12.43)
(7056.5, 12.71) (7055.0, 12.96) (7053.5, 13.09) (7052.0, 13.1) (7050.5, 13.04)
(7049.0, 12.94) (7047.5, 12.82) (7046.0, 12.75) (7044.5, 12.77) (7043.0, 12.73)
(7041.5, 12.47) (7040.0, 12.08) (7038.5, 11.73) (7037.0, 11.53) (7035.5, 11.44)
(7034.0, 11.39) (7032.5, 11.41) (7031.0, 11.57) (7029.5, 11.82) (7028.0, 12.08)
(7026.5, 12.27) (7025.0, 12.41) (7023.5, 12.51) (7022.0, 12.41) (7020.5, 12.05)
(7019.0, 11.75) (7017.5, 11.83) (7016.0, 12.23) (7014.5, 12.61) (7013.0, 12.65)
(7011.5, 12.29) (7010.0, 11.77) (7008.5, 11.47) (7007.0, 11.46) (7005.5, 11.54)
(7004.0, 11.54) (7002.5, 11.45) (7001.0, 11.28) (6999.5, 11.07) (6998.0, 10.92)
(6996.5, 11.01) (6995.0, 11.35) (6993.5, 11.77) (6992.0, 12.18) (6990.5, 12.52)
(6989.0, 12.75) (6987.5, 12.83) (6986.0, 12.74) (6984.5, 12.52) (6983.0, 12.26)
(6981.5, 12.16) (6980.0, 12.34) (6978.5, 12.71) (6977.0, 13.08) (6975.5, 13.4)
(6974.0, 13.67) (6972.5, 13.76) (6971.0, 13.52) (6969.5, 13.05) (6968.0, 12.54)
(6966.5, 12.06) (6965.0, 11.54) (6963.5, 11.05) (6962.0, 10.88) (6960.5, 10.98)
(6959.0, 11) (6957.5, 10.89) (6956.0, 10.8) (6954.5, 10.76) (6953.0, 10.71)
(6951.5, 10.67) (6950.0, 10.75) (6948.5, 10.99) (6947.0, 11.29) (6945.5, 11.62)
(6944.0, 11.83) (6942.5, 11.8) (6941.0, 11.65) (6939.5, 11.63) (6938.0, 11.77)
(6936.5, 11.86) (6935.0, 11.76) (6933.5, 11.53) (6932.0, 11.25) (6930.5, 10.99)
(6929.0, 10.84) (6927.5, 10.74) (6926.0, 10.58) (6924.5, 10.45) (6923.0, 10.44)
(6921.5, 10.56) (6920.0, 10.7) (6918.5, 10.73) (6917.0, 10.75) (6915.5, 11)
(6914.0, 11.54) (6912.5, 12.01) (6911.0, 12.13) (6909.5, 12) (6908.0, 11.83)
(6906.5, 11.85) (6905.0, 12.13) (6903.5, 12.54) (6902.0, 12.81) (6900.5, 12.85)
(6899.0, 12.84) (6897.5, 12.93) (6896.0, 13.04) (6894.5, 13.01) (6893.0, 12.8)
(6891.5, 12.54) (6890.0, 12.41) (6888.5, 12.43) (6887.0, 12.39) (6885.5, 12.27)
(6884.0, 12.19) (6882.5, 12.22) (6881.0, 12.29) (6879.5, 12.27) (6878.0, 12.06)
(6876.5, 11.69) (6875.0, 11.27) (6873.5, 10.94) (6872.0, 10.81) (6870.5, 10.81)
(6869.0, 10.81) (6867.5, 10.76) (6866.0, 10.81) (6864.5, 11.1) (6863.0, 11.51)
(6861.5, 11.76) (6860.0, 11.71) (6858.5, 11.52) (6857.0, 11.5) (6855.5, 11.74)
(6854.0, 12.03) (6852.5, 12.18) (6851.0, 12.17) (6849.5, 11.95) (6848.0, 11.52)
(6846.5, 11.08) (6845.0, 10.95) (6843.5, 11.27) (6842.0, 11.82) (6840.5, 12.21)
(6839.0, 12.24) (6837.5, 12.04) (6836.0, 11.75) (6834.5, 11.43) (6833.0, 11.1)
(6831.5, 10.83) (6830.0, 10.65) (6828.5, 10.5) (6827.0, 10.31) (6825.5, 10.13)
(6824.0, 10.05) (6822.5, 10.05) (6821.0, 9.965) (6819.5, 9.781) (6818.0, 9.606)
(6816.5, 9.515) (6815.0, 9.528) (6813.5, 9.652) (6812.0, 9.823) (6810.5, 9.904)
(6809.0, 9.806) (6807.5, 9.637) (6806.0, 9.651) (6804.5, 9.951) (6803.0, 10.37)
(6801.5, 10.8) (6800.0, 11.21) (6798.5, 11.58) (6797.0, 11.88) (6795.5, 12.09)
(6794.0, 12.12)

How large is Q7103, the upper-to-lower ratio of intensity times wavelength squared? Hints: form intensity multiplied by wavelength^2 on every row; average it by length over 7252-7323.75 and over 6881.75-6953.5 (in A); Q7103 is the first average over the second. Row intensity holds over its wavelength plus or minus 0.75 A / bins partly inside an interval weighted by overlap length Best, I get 1.15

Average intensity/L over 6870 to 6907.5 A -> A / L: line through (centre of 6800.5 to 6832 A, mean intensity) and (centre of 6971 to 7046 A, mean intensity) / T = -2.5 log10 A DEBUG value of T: -0.13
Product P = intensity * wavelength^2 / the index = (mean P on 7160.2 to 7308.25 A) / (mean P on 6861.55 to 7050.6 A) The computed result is 1.1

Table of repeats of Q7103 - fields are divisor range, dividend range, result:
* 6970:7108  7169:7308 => 1.06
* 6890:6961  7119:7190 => 1.11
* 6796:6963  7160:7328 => 1.19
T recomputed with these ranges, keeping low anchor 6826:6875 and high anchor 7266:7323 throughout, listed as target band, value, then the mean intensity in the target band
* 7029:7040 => 0.01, 11.6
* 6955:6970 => 0.01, 11.4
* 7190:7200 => 0.02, 11.8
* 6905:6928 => 0.03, 11.2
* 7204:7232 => -0.04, 12.4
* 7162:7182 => 0.00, 11.9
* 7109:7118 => 0.01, 11.7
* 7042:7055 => -0.10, 12.9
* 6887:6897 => -0.11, 12.7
